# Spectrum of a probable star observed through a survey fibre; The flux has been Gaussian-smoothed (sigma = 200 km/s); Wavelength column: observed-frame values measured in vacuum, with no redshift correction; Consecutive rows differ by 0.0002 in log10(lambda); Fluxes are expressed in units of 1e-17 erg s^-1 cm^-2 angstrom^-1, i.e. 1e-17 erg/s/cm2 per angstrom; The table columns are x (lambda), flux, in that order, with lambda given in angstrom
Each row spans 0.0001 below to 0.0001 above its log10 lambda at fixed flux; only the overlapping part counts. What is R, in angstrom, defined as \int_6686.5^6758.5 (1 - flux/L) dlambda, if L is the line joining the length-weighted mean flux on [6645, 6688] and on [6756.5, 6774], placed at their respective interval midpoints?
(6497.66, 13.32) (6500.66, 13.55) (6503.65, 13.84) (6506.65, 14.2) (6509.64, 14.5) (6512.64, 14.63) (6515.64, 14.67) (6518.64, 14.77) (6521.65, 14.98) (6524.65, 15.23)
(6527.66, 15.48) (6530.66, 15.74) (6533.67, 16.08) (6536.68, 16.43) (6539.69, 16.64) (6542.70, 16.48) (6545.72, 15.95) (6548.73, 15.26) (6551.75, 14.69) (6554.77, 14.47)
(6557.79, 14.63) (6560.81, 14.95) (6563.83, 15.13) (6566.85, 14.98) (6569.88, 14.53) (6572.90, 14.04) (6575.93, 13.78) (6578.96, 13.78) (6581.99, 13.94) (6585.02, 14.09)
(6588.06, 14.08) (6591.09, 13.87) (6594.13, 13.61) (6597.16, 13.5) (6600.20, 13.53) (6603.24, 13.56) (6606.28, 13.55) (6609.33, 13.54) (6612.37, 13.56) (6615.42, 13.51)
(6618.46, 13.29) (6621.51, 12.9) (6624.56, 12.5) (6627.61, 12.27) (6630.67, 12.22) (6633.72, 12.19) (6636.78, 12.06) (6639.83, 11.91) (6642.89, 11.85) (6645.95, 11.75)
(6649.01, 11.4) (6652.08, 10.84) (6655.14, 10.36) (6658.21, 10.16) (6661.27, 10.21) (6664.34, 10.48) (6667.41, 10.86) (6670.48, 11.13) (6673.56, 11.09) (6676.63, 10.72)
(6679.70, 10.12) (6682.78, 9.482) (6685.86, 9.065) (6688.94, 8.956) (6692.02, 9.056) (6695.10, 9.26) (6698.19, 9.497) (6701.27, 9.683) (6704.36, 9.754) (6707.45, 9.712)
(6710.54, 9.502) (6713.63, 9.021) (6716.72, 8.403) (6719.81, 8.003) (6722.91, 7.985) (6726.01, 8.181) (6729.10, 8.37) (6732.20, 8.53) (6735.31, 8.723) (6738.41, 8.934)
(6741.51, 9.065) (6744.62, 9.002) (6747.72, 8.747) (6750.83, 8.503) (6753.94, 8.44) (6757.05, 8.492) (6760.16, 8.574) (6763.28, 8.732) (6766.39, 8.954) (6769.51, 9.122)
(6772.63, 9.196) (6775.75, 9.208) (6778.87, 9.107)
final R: 5.32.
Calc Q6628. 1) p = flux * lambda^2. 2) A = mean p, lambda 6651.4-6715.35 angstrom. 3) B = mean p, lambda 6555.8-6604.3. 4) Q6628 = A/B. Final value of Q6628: 0.72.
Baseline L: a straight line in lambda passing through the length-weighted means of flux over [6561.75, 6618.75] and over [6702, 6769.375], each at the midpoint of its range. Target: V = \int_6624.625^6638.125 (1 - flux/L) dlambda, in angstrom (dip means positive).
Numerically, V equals 0.3 angstrom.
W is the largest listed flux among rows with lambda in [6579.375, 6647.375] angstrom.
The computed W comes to 14.09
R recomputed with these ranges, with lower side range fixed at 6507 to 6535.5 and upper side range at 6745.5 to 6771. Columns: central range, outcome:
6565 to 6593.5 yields -1.2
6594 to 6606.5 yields -0.6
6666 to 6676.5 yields 0.1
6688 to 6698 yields 1.2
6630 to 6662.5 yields 1.1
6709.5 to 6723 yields 1.7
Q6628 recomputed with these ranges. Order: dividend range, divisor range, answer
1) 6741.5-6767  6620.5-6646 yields 0.74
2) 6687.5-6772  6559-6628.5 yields 0.67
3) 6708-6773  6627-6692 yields 0.82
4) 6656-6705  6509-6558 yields 0.68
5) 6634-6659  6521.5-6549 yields 0.74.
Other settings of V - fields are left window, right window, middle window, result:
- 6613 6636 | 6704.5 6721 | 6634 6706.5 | 2.4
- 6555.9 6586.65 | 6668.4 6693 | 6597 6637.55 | -1.5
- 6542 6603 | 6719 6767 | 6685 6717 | 2.2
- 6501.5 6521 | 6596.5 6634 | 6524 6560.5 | -4.0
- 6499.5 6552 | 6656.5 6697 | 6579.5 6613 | -2.4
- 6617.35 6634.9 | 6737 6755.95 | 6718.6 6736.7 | 2.0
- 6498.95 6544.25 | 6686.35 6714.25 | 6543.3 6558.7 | -1.0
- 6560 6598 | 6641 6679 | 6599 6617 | -0.8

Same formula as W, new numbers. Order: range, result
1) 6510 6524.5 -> 14.98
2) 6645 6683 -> 11.75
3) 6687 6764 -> 9.754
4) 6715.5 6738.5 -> 8.934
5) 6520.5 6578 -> 16.64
